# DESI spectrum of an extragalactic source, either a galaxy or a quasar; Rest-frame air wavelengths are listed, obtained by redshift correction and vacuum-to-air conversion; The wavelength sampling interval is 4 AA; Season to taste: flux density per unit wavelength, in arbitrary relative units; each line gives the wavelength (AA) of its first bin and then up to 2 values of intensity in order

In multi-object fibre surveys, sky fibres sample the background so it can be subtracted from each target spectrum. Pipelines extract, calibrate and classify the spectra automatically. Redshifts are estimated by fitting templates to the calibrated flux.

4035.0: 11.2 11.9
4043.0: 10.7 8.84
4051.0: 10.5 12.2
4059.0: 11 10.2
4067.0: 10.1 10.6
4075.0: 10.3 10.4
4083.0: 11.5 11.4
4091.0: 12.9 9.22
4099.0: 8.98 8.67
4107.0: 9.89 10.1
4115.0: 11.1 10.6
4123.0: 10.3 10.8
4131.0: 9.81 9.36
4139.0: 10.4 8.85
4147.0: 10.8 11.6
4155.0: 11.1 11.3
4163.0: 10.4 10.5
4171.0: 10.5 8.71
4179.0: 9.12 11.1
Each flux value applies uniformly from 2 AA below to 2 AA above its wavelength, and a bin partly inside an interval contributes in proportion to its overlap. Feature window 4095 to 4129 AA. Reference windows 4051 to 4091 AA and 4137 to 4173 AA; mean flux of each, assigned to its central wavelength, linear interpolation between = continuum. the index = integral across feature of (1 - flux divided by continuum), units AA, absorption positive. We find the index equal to 2.4 AA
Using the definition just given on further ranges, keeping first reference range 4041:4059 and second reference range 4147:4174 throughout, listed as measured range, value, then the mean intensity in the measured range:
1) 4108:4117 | 0.2 AA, 10.5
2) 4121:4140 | 1.1 AA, 10.1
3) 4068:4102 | 0.3 AA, 10.6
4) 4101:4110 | 1.1 AA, 9.37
